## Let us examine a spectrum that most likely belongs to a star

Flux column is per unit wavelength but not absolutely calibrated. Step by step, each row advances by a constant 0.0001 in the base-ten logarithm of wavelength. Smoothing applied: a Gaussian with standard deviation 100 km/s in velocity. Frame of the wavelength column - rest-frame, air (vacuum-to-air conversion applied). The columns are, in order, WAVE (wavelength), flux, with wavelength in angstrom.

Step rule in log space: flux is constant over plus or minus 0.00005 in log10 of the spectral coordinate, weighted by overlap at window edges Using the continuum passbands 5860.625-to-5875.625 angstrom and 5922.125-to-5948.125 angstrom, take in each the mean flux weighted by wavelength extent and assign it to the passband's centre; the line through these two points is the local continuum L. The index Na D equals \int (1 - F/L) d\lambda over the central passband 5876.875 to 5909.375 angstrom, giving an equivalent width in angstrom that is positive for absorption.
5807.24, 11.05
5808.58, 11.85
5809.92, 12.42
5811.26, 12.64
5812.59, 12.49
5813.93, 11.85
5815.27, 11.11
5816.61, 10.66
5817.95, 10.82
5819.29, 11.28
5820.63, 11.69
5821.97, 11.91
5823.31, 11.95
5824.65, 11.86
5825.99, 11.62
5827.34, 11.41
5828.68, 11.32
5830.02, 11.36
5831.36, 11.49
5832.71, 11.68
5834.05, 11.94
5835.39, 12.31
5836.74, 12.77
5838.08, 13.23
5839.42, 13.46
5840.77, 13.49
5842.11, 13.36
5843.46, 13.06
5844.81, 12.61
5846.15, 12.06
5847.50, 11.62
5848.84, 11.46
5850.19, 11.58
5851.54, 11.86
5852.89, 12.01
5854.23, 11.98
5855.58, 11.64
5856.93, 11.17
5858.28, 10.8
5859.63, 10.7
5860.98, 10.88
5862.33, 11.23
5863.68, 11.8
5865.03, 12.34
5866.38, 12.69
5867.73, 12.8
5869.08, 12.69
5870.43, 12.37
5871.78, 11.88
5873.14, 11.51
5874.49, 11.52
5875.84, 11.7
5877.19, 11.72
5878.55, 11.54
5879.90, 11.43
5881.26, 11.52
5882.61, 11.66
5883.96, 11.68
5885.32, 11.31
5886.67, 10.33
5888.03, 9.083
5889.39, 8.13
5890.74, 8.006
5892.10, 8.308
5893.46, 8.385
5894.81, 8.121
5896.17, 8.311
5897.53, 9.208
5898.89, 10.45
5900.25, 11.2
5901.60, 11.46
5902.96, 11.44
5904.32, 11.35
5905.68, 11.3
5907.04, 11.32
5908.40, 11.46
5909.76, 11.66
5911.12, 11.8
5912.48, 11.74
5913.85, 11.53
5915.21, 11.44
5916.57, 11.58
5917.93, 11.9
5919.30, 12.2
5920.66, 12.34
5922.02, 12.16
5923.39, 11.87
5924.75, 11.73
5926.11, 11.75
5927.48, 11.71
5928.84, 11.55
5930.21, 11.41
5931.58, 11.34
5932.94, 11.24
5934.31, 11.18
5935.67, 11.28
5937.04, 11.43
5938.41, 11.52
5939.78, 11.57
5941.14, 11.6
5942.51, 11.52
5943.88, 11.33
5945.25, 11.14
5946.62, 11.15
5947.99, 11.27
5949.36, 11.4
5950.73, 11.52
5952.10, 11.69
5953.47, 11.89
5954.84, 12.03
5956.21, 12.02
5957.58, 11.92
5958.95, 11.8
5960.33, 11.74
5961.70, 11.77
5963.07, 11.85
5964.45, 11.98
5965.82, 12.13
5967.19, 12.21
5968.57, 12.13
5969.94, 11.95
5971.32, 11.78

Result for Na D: 4.0 angstrom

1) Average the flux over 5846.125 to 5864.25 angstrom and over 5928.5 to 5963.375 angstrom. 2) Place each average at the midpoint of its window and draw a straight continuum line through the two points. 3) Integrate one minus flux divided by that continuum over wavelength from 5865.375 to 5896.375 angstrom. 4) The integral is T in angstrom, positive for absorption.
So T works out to 1.9 angstrom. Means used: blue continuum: 11.5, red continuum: 11.5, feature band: 10.8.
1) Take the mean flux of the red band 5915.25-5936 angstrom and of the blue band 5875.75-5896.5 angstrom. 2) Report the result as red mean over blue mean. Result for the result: 1.16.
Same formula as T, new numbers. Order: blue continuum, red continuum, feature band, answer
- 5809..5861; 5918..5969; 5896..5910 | 1.0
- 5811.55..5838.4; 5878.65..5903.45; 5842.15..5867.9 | -2.0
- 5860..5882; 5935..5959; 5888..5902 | 3.1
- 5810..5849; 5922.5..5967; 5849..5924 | 4.2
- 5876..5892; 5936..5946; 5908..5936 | -1.4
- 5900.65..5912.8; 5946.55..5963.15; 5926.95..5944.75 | 0.3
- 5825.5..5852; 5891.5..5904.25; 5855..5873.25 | -1.0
